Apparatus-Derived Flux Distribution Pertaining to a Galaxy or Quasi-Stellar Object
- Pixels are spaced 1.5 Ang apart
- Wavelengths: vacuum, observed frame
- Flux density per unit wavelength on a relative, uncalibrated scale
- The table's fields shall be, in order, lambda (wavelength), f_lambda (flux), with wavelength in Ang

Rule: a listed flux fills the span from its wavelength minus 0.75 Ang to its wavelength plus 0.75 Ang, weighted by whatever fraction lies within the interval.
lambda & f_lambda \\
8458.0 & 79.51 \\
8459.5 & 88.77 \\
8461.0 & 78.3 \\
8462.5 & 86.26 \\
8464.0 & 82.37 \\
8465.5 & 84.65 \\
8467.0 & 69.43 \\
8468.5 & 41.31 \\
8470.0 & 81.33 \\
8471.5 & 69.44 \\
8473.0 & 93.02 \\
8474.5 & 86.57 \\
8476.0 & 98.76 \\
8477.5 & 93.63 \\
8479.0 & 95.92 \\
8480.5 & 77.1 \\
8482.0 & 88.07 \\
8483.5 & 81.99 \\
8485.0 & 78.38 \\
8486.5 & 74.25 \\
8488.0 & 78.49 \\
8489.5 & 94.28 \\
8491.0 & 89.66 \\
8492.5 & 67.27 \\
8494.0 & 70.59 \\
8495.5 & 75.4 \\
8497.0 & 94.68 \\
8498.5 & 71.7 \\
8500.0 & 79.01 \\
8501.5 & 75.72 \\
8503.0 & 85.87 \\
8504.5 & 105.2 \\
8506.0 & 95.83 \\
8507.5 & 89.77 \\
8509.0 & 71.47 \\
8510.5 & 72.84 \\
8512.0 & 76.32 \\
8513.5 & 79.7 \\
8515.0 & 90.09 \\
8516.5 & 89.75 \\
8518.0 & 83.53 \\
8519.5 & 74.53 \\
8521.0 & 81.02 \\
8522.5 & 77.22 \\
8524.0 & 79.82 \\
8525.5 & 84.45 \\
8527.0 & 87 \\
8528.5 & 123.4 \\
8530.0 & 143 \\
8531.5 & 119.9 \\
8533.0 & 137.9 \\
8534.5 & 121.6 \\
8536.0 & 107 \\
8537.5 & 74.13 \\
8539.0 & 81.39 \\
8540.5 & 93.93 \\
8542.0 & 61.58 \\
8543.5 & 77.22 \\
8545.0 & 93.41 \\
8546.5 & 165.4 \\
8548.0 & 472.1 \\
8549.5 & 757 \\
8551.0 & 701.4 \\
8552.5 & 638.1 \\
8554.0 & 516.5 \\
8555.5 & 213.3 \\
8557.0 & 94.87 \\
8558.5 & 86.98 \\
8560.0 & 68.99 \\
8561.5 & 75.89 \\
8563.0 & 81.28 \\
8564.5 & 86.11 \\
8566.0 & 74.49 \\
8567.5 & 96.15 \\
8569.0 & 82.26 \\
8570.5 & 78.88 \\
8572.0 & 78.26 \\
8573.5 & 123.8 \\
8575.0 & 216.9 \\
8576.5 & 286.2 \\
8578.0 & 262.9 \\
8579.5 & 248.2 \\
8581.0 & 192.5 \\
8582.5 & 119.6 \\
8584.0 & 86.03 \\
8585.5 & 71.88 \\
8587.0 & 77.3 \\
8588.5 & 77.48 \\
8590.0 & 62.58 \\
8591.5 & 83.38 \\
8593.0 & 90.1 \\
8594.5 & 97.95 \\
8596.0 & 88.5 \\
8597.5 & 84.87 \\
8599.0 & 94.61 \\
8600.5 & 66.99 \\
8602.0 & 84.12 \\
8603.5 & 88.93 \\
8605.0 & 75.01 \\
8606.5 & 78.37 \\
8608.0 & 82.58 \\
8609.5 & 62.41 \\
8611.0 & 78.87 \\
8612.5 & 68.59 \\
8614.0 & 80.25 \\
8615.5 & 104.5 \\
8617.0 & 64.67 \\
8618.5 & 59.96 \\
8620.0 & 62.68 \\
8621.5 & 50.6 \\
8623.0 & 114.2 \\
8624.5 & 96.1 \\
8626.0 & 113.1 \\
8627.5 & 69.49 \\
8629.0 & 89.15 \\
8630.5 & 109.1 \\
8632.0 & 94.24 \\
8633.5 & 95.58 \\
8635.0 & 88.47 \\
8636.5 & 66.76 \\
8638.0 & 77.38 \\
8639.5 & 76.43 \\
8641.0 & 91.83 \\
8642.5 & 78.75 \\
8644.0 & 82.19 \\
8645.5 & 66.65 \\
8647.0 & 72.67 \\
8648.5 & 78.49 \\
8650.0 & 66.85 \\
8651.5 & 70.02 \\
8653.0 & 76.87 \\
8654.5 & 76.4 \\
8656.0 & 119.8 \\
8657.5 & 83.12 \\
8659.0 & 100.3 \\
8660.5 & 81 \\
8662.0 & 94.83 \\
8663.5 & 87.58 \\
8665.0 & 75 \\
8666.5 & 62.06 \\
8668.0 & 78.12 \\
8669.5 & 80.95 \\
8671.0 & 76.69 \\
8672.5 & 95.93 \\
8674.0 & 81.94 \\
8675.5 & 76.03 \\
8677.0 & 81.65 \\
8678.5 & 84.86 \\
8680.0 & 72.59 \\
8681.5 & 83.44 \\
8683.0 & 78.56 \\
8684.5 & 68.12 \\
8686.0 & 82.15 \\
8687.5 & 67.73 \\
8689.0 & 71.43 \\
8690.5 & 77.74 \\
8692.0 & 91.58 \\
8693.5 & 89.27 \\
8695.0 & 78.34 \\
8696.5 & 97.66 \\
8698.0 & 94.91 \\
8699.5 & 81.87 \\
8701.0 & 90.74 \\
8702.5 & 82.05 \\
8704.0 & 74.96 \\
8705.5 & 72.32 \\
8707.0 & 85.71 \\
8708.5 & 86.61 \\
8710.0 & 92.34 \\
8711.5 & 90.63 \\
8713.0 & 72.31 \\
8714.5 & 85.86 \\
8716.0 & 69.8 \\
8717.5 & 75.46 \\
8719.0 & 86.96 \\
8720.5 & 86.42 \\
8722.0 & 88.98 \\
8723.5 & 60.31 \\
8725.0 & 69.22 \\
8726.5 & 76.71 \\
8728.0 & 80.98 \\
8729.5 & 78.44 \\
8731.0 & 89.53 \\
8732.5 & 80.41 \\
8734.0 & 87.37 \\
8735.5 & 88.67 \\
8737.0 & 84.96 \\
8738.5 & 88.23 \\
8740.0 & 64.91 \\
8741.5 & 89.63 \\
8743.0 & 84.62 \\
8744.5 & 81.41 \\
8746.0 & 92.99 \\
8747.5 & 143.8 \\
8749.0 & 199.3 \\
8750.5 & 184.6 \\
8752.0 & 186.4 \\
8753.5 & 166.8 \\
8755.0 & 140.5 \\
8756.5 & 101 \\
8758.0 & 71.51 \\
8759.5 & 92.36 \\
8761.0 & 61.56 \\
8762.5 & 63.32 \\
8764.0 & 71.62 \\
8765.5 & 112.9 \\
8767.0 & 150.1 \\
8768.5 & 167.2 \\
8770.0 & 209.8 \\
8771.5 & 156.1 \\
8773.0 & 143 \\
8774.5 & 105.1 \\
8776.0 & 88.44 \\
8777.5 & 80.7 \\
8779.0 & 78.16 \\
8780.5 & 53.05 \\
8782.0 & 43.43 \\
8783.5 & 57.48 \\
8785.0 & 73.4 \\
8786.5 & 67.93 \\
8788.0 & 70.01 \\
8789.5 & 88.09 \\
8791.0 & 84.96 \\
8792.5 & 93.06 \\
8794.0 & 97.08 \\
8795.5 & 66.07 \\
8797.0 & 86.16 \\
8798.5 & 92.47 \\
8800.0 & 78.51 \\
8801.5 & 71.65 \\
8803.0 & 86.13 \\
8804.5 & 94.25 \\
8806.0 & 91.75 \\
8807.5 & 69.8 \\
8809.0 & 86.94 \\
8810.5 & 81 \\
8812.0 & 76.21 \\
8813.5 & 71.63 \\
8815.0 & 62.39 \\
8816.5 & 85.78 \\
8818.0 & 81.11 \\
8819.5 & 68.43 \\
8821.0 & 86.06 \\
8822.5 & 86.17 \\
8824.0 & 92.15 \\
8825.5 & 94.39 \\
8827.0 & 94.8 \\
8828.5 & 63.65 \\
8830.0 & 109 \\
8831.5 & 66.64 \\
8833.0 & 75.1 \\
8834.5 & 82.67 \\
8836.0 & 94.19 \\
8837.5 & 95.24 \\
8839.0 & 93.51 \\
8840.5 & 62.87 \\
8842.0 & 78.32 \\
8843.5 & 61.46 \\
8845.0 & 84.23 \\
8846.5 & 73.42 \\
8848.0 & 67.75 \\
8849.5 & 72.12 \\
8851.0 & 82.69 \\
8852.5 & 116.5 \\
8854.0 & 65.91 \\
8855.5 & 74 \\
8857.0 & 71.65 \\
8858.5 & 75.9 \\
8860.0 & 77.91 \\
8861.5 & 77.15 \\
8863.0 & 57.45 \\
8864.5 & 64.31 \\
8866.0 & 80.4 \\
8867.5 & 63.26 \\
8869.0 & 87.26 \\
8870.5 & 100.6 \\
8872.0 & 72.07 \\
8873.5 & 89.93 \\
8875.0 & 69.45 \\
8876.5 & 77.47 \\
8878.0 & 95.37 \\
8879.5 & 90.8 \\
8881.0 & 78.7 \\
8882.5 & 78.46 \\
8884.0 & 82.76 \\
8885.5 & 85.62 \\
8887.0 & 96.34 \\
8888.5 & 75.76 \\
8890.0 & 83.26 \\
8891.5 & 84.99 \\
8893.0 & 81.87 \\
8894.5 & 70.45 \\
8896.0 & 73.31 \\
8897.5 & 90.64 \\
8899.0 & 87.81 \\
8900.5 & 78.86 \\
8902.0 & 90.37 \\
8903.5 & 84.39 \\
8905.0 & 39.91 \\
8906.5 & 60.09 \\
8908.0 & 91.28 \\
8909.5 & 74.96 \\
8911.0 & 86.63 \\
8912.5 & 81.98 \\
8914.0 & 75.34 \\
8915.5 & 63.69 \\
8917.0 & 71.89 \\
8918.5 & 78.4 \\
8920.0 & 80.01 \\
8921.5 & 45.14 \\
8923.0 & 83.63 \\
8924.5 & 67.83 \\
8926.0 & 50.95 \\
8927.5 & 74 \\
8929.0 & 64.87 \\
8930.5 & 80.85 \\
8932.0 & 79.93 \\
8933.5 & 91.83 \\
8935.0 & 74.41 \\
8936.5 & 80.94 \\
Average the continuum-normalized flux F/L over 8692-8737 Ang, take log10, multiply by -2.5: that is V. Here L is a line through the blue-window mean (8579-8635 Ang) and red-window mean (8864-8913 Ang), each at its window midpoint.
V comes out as 0.05 mag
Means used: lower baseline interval 90.2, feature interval 82.8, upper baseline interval 80.4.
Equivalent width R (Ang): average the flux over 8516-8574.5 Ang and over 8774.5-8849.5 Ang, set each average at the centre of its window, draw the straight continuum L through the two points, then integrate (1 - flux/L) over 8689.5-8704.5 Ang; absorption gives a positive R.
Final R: 3.9 Ang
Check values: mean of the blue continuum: 164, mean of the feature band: 85.9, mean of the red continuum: 79.5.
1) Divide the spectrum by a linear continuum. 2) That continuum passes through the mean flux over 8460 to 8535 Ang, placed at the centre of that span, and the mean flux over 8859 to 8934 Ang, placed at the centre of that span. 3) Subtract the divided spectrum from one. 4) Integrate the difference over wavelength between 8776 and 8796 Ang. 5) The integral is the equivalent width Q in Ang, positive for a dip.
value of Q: 1.5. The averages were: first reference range 86.4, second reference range 77.4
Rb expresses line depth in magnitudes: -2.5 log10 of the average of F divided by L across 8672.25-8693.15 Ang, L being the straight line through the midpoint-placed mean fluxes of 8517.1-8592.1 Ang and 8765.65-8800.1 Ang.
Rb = 0.50 mag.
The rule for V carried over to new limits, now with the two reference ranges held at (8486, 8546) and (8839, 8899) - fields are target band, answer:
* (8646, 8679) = 0.04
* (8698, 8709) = 0.01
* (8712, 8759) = -0.19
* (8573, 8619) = -0.25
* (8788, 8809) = -0.04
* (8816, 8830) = -0.06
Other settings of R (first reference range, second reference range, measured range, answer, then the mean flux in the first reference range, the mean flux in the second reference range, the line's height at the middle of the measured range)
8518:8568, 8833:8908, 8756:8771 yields -0.08 Ang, 176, 79.3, 111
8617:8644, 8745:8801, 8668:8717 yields 6.07 Ang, 83.7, 106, 93.3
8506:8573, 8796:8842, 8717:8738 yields 4.82 Ang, 152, 82.5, 105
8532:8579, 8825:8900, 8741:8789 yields 3.70 Ang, 197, 80.5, 117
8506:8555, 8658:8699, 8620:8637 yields 3.64 Ang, 175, 81.9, 113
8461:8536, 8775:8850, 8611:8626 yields 0.75 Ang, 86.8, 79.3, 84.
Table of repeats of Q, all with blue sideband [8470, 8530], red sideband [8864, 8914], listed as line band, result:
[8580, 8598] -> -2.7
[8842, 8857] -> 0.6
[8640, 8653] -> 1.1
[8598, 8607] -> 0.2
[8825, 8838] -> -0.8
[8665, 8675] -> 0.5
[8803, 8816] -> 0.2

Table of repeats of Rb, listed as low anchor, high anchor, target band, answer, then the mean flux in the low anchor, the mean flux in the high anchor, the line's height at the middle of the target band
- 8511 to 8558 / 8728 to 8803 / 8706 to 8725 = 0.405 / 183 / 99.8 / 118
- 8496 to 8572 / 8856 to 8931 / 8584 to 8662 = 0.480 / 145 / 76.9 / 128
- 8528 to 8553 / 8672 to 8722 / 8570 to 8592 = 0.358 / 230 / 82.1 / 192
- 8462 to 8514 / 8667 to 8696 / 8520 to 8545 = -0.188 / 81.6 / 79.8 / 81.2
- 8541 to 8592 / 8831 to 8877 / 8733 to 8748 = 0.340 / 191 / 77.9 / 123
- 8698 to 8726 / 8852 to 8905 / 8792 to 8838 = -0.035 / 81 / 80.1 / 80.5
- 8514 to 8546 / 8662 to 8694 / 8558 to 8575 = 0.004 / 94.8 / 79.5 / 91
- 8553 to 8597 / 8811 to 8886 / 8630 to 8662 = 0.395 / 134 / 79.9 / 120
